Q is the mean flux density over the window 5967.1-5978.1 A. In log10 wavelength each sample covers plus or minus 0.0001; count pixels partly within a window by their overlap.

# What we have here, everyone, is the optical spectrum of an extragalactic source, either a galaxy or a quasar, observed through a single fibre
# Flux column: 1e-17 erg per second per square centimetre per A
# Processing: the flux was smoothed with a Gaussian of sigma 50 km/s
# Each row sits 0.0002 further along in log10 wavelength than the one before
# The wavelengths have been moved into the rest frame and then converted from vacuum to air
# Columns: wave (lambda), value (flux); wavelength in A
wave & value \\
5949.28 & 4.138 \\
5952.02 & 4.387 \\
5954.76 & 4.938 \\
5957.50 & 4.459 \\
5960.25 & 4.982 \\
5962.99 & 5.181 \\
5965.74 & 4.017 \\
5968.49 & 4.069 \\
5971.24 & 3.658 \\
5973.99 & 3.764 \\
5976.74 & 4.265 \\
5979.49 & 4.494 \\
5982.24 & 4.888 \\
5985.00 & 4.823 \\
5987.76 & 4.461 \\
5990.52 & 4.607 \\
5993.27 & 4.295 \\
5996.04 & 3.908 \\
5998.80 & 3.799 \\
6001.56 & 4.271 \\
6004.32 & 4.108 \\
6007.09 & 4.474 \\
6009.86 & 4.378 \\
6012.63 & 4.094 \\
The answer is 3.94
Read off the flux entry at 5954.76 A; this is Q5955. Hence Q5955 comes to 4.938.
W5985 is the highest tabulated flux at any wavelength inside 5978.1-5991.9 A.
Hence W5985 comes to 4.888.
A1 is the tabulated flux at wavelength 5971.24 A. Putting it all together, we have 3.658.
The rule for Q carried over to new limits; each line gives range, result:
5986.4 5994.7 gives 4.45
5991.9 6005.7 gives 4.08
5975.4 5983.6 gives 4.55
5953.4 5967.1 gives 4.72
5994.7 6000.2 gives 3.86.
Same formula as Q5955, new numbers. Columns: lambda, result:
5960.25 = 4.982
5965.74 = 4.017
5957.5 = 4.459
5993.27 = 4.295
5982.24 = 4.888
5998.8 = 3.799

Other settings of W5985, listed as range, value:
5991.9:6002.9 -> 4.295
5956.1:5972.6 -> 5.181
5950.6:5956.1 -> 4.938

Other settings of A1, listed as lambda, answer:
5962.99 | 5.181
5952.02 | 4.387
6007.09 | 4.474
